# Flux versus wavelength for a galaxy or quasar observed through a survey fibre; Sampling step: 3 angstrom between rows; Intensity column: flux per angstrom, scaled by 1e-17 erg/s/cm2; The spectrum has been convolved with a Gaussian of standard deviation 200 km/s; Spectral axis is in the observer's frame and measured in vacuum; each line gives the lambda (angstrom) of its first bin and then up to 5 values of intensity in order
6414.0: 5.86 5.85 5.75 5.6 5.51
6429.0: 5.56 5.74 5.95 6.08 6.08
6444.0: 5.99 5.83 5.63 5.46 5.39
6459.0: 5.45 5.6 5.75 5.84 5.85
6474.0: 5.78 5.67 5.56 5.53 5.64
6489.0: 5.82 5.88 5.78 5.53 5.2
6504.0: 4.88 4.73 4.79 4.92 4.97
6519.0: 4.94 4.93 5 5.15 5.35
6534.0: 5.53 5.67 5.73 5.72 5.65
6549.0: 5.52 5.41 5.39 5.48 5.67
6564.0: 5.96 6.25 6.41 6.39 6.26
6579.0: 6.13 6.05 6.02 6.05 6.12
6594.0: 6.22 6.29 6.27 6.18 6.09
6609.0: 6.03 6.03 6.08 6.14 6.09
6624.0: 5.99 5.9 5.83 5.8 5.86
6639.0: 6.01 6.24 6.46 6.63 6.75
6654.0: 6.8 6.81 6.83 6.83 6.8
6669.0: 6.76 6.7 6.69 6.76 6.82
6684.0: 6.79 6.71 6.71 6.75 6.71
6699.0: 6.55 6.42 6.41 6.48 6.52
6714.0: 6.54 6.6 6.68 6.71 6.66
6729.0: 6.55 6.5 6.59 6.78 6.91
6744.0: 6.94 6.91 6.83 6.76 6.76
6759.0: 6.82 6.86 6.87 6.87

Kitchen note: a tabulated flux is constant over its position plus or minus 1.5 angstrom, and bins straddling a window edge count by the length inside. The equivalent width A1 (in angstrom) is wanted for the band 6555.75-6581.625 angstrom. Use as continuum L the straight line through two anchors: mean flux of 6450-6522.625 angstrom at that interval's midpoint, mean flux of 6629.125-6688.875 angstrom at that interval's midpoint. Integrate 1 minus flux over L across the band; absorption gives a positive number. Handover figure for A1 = -0.4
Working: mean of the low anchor 5.42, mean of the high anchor 6.55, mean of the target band 6.05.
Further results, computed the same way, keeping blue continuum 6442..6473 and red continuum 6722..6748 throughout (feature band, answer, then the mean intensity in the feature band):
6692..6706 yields 0.05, 6.57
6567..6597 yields -0.19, 6.19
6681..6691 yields -0.32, 6.75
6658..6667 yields -0.51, 6.82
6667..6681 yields -0.52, 6.74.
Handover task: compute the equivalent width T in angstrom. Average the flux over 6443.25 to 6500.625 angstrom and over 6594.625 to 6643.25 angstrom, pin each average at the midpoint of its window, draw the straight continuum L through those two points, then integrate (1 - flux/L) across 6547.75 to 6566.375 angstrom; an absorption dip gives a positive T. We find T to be 0.9 angstrom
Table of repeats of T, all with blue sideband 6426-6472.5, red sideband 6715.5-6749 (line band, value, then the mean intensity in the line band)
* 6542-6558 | 1.5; 5.53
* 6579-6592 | 0.3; 6.07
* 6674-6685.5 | -0.4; 6.77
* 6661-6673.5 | -0.5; 6.77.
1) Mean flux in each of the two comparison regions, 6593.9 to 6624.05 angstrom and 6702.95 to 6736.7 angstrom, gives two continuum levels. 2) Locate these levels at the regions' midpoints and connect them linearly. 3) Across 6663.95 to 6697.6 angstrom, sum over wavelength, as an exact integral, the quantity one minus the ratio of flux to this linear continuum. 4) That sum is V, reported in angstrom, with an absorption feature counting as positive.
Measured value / -1.75 angstrom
